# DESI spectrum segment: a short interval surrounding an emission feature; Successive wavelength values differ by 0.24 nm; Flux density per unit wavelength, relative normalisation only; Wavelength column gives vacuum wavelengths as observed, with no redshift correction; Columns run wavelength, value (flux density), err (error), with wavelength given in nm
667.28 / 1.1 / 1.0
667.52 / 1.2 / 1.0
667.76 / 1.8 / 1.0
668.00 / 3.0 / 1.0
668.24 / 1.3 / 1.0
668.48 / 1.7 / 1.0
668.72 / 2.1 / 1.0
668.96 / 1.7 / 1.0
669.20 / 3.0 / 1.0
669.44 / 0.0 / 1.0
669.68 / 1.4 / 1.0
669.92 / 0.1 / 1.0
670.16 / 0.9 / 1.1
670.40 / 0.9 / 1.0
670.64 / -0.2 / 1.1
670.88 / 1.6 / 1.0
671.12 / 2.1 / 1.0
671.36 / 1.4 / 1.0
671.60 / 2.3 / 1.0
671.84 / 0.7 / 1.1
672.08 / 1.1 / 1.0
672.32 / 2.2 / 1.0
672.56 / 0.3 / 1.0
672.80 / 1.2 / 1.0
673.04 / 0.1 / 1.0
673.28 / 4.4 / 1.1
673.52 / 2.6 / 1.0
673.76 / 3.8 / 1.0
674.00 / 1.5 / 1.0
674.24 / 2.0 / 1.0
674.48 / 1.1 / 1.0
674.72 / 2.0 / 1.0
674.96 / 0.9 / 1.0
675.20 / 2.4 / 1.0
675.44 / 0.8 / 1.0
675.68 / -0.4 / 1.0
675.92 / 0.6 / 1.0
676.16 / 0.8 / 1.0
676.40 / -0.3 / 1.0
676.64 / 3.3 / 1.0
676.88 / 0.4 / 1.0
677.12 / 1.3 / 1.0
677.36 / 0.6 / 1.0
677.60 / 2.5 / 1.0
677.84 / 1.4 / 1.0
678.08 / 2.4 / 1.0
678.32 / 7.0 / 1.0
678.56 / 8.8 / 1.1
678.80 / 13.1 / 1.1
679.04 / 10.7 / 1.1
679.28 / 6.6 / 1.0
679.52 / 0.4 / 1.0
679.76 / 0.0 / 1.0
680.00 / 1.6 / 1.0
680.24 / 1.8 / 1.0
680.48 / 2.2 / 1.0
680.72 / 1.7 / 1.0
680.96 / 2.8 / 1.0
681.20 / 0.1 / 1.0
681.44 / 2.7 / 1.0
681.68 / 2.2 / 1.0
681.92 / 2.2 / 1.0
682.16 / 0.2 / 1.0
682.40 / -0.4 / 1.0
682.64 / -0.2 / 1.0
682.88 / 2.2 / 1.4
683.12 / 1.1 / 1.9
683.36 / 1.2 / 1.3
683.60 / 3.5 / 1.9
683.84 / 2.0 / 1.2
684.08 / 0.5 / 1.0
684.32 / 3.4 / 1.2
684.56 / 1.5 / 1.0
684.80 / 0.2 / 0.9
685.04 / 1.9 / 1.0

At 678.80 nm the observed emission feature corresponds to [O II]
